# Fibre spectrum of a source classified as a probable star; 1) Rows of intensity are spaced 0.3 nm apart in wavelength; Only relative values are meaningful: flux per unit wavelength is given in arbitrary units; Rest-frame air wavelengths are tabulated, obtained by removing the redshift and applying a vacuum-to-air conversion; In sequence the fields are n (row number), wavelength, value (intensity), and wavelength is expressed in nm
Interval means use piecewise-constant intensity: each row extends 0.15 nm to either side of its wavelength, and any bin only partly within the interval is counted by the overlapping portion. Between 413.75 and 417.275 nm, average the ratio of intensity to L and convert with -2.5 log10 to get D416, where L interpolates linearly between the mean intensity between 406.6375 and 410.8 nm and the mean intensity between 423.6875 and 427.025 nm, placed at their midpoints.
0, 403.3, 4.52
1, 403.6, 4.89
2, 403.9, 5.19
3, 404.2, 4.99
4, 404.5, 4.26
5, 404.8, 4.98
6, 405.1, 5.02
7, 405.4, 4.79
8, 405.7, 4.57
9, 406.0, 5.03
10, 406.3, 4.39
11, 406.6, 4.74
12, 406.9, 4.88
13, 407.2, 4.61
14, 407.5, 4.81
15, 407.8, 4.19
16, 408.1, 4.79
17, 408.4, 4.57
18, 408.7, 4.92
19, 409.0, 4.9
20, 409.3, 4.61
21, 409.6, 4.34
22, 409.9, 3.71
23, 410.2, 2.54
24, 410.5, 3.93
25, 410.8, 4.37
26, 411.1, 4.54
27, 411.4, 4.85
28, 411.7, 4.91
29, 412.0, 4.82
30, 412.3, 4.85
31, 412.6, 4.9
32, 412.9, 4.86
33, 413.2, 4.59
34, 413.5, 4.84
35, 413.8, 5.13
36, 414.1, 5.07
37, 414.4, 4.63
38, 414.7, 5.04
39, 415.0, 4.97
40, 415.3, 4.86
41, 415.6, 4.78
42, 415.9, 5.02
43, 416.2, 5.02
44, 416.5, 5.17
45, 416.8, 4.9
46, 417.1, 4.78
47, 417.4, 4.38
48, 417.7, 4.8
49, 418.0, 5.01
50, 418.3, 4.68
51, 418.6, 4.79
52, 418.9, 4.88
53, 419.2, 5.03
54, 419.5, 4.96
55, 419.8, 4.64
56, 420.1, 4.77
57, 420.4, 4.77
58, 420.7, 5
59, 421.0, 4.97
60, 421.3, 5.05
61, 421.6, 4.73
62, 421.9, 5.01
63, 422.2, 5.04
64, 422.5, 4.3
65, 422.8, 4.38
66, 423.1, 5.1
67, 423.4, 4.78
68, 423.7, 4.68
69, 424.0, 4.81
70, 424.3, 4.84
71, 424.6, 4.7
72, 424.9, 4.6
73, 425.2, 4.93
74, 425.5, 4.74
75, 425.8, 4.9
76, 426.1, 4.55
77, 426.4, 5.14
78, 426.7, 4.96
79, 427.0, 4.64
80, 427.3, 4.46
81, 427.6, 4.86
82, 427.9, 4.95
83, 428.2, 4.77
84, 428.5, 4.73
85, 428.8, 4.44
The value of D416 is -0.089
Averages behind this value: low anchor 4.38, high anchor 4.8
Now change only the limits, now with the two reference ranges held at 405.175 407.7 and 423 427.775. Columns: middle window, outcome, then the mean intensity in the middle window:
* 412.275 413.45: -0.01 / 4.8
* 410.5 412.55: 0.02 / 4.67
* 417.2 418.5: 0.01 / 4.72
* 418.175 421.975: -0.02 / 4.87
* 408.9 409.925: 0.07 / 4.45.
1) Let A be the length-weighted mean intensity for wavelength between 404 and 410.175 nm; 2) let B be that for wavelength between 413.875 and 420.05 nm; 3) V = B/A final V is 1.06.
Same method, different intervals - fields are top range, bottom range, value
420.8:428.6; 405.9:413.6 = 1.05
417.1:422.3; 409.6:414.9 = 1.06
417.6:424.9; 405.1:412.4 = 1.06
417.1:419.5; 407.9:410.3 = 1.11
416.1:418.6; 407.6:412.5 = 1.09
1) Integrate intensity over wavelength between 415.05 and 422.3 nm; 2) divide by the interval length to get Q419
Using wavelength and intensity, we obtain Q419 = 4.88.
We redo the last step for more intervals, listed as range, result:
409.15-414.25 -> 4.52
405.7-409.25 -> 4.7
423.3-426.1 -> 4.76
